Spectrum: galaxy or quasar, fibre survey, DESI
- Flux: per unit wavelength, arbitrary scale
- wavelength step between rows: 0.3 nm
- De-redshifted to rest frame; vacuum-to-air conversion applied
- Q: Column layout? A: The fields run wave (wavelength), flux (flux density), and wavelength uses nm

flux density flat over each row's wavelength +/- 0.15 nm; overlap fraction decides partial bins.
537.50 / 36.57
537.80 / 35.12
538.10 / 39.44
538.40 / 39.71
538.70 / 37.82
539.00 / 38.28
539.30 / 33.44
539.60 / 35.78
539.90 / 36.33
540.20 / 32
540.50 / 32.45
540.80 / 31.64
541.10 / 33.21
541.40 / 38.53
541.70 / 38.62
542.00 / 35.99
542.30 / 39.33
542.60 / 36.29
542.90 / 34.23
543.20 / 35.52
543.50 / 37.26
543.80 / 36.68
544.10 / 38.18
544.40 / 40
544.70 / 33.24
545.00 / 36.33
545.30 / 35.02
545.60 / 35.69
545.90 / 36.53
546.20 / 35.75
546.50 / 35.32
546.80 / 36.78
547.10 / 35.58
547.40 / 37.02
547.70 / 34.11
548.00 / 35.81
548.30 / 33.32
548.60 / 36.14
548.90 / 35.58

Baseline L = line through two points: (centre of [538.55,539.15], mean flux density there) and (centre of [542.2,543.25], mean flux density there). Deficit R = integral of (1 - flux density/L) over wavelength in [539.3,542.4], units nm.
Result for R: 0.16 nm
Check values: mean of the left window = 38.1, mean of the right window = 36.3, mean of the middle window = 35.2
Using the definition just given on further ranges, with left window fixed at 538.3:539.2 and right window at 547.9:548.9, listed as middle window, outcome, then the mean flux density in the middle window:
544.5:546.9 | 0.02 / 35.6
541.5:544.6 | -0.03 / 37.2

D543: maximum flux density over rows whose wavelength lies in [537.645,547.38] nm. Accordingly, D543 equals 40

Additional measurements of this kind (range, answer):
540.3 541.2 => 33.21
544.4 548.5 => 37.02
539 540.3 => 38.28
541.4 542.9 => 39.33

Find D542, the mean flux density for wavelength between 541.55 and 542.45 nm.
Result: 38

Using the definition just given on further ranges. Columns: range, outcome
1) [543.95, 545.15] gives 36.9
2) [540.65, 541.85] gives 35.5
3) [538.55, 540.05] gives 36.3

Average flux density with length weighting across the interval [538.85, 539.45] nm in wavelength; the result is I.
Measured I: 35.9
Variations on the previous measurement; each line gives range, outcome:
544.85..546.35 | 35.9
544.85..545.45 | 35.7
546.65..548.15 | 35.9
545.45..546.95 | 36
